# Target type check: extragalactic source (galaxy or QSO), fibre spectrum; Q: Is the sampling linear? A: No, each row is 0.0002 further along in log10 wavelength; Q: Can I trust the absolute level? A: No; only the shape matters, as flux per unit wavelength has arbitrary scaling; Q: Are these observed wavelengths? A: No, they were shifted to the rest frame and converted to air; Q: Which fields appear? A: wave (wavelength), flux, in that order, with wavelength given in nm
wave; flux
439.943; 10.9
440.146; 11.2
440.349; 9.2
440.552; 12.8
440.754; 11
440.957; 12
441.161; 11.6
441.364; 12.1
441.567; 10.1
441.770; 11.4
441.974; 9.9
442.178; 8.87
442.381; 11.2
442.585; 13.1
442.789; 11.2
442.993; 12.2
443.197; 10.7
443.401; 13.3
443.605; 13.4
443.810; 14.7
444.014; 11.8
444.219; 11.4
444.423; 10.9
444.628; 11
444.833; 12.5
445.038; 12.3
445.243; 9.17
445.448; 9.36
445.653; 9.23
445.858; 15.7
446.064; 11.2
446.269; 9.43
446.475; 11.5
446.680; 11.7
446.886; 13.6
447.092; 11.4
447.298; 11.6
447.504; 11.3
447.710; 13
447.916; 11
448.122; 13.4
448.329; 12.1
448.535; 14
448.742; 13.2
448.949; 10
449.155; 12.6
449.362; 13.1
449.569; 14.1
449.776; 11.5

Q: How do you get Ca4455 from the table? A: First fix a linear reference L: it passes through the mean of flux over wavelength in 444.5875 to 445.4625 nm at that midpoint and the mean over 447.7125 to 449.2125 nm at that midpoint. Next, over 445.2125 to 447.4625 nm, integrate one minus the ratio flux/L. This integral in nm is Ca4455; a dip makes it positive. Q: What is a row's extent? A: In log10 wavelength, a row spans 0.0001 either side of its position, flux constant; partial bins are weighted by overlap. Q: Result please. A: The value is 0.04 nm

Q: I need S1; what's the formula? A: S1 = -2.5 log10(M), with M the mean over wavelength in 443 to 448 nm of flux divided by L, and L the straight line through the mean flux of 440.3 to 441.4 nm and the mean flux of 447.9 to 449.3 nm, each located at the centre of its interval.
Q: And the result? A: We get 0.03 mag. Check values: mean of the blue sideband 11.5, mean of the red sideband 12.4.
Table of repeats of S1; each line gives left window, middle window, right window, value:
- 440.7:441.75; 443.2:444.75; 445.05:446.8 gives -0.10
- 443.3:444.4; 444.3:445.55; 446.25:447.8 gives 0.15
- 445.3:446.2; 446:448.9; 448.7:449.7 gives -0.01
